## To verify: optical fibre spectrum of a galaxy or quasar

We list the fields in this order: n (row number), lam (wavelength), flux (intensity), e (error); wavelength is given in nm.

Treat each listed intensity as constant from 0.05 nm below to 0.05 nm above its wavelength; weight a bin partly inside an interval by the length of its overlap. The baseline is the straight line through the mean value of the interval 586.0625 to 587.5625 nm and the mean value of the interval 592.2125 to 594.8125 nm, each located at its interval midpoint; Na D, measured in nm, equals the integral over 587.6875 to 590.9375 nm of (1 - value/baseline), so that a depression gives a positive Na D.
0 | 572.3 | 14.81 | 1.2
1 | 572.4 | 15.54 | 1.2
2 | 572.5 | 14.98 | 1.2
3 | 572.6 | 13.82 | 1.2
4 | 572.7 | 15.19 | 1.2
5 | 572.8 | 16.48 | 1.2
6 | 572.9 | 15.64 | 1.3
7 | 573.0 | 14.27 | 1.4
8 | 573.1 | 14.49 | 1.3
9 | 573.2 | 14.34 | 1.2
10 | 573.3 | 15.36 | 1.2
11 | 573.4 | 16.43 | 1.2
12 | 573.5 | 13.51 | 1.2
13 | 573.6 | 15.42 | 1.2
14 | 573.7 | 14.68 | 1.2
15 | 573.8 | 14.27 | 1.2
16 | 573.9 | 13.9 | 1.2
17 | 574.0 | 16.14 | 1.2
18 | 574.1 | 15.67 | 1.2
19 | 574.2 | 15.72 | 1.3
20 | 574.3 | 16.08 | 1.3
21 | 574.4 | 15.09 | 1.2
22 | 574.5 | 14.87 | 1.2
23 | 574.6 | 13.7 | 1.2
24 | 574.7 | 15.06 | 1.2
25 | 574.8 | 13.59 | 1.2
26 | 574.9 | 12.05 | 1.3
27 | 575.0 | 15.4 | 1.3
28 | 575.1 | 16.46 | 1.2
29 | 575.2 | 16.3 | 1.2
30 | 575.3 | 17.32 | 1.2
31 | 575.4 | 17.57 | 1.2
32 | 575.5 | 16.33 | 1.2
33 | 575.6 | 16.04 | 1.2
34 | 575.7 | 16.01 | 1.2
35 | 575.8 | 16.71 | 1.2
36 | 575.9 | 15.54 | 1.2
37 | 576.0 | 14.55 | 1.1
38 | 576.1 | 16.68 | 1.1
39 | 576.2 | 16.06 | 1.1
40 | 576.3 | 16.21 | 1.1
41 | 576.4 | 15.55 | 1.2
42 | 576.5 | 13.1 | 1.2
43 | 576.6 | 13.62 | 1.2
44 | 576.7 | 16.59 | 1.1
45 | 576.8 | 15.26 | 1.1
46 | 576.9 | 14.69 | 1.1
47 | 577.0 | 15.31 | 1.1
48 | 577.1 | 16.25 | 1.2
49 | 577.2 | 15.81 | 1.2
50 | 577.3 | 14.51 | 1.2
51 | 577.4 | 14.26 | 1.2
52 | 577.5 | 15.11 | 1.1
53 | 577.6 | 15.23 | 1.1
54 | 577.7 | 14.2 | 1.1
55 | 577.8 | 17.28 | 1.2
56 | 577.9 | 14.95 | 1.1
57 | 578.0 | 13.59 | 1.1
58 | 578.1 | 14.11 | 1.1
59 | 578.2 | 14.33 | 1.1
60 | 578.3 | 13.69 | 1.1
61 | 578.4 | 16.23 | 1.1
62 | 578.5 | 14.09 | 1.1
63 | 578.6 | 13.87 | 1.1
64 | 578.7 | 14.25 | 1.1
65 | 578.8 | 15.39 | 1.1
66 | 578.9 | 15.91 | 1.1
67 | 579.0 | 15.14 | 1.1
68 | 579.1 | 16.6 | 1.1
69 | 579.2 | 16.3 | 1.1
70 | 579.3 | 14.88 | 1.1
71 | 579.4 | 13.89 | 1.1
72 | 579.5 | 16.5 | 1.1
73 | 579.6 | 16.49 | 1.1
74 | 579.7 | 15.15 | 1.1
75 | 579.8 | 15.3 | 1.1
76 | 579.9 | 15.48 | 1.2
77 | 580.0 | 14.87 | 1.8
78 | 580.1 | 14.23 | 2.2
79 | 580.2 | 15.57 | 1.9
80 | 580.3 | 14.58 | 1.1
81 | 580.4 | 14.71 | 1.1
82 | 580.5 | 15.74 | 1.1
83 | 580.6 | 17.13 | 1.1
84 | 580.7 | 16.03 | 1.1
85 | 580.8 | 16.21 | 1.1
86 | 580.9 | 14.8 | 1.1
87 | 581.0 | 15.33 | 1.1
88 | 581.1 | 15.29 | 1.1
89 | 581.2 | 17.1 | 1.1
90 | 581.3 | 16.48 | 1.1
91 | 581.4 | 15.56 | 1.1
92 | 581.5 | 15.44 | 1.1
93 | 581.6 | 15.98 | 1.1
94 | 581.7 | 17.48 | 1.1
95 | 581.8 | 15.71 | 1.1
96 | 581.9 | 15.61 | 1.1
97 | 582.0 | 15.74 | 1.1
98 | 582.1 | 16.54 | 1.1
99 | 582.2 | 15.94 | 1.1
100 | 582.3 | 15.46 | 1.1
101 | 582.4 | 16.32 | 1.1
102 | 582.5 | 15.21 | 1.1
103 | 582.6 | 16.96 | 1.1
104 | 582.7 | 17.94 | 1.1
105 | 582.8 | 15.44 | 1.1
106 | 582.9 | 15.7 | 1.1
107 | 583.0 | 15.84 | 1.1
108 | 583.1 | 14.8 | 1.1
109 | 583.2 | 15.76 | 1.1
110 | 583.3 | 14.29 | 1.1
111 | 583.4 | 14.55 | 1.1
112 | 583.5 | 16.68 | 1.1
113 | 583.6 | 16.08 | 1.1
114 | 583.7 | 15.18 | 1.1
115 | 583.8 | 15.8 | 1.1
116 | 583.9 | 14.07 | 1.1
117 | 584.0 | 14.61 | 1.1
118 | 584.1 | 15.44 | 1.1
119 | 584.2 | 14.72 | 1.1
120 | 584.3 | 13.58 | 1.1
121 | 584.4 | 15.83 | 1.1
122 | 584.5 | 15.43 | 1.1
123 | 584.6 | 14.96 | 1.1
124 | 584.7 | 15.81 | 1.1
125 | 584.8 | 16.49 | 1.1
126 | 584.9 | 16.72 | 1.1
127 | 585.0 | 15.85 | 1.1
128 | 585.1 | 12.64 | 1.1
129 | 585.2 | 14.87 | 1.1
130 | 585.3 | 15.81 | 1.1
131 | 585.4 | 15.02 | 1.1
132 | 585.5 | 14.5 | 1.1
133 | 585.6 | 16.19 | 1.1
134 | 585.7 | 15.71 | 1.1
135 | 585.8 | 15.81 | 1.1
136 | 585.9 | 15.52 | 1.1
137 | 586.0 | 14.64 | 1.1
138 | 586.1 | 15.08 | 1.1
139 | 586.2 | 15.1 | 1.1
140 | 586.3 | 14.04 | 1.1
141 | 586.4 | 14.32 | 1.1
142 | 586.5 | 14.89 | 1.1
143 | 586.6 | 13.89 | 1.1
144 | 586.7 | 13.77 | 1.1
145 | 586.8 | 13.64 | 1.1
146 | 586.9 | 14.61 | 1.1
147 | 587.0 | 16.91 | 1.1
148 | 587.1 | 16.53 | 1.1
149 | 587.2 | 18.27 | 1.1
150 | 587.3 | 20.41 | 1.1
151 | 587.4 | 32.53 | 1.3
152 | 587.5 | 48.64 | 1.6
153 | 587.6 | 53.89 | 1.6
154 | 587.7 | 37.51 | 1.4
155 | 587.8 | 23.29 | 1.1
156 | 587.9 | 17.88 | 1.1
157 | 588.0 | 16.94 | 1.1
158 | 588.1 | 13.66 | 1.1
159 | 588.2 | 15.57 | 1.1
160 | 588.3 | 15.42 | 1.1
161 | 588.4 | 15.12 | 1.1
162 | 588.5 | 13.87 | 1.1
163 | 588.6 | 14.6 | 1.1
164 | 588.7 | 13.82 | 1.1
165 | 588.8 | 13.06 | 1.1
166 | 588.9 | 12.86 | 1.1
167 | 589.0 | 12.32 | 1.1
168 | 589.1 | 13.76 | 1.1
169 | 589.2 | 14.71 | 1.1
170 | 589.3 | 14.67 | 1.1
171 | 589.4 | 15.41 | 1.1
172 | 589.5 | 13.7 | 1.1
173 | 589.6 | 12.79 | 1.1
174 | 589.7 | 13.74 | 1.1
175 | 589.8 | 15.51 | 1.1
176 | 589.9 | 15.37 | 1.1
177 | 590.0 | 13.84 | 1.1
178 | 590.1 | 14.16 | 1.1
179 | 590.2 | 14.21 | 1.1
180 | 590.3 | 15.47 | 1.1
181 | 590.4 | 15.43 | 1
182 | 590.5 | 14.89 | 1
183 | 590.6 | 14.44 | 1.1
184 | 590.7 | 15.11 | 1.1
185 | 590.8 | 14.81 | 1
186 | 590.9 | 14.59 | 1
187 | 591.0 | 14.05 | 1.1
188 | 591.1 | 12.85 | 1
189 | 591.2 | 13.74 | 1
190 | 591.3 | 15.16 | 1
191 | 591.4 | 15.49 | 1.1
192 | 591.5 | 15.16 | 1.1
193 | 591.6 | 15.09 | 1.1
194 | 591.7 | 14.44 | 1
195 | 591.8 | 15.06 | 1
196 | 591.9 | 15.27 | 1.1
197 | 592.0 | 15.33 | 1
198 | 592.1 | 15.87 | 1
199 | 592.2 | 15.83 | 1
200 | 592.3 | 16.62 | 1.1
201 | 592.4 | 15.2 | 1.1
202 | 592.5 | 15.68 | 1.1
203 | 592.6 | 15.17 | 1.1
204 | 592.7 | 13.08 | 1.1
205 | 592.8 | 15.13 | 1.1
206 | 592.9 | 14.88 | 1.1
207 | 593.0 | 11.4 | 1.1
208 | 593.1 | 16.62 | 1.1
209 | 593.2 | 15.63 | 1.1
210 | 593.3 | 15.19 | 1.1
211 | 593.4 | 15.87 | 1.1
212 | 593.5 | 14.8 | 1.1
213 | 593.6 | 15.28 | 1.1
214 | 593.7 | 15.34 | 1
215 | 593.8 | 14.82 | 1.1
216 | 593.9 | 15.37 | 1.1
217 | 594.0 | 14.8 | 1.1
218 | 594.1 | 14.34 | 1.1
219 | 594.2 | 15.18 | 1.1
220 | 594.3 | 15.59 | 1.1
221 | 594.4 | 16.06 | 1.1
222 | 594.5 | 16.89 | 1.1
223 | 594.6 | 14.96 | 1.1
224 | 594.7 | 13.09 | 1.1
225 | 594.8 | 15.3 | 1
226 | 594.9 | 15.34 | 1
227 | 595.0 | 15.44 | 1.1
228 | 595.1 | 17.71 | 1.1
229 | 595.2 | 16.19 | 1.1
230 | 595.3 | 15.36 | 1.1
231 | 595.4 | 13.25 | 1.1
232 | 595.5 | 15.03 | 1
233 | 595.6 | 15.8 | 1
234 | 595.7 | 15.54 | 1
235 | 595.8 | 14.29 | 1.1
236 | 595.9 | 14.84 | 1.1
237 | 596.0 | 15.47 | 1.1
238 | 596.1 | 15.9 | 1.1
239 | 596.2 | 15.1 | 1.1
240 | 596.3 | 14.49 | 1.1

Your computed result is 0.440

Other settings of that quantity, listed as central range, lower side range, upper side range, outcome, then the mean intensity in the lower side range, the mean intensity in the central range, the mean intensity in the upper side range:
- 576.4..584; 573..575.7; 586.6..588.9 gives 0.924 nm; 15.2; 15.4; 20.6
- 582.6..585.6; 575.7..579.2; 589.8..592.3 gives -0.069 nm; 15.2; 15.4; 14.9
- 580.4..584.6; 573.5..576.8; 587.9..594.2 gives -0.170 nm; 15.4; 15.7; 14.7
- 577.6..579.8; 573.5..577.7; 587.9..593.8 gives 0.013 nm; 15.3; 15.1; 14.7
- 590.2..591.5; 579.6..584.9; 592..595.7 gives 0.056 nm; 15.6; 14.7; 15.2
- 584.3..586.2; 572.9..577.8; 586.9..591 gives 0.205 nm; 15.3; 15.3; 17.9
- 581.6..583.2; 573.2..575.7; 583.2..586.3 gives -0.084 nm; 15.3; 16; 15.2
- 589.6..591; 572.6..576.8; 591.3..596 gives 0.052 nm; 15.3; 14.6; 15.2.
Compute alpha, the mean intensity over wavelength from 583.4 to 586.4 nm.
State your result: 15.2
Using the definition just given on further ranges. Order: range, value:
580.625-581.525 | 15.9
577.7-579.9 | 15.1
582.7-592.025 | 16.3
